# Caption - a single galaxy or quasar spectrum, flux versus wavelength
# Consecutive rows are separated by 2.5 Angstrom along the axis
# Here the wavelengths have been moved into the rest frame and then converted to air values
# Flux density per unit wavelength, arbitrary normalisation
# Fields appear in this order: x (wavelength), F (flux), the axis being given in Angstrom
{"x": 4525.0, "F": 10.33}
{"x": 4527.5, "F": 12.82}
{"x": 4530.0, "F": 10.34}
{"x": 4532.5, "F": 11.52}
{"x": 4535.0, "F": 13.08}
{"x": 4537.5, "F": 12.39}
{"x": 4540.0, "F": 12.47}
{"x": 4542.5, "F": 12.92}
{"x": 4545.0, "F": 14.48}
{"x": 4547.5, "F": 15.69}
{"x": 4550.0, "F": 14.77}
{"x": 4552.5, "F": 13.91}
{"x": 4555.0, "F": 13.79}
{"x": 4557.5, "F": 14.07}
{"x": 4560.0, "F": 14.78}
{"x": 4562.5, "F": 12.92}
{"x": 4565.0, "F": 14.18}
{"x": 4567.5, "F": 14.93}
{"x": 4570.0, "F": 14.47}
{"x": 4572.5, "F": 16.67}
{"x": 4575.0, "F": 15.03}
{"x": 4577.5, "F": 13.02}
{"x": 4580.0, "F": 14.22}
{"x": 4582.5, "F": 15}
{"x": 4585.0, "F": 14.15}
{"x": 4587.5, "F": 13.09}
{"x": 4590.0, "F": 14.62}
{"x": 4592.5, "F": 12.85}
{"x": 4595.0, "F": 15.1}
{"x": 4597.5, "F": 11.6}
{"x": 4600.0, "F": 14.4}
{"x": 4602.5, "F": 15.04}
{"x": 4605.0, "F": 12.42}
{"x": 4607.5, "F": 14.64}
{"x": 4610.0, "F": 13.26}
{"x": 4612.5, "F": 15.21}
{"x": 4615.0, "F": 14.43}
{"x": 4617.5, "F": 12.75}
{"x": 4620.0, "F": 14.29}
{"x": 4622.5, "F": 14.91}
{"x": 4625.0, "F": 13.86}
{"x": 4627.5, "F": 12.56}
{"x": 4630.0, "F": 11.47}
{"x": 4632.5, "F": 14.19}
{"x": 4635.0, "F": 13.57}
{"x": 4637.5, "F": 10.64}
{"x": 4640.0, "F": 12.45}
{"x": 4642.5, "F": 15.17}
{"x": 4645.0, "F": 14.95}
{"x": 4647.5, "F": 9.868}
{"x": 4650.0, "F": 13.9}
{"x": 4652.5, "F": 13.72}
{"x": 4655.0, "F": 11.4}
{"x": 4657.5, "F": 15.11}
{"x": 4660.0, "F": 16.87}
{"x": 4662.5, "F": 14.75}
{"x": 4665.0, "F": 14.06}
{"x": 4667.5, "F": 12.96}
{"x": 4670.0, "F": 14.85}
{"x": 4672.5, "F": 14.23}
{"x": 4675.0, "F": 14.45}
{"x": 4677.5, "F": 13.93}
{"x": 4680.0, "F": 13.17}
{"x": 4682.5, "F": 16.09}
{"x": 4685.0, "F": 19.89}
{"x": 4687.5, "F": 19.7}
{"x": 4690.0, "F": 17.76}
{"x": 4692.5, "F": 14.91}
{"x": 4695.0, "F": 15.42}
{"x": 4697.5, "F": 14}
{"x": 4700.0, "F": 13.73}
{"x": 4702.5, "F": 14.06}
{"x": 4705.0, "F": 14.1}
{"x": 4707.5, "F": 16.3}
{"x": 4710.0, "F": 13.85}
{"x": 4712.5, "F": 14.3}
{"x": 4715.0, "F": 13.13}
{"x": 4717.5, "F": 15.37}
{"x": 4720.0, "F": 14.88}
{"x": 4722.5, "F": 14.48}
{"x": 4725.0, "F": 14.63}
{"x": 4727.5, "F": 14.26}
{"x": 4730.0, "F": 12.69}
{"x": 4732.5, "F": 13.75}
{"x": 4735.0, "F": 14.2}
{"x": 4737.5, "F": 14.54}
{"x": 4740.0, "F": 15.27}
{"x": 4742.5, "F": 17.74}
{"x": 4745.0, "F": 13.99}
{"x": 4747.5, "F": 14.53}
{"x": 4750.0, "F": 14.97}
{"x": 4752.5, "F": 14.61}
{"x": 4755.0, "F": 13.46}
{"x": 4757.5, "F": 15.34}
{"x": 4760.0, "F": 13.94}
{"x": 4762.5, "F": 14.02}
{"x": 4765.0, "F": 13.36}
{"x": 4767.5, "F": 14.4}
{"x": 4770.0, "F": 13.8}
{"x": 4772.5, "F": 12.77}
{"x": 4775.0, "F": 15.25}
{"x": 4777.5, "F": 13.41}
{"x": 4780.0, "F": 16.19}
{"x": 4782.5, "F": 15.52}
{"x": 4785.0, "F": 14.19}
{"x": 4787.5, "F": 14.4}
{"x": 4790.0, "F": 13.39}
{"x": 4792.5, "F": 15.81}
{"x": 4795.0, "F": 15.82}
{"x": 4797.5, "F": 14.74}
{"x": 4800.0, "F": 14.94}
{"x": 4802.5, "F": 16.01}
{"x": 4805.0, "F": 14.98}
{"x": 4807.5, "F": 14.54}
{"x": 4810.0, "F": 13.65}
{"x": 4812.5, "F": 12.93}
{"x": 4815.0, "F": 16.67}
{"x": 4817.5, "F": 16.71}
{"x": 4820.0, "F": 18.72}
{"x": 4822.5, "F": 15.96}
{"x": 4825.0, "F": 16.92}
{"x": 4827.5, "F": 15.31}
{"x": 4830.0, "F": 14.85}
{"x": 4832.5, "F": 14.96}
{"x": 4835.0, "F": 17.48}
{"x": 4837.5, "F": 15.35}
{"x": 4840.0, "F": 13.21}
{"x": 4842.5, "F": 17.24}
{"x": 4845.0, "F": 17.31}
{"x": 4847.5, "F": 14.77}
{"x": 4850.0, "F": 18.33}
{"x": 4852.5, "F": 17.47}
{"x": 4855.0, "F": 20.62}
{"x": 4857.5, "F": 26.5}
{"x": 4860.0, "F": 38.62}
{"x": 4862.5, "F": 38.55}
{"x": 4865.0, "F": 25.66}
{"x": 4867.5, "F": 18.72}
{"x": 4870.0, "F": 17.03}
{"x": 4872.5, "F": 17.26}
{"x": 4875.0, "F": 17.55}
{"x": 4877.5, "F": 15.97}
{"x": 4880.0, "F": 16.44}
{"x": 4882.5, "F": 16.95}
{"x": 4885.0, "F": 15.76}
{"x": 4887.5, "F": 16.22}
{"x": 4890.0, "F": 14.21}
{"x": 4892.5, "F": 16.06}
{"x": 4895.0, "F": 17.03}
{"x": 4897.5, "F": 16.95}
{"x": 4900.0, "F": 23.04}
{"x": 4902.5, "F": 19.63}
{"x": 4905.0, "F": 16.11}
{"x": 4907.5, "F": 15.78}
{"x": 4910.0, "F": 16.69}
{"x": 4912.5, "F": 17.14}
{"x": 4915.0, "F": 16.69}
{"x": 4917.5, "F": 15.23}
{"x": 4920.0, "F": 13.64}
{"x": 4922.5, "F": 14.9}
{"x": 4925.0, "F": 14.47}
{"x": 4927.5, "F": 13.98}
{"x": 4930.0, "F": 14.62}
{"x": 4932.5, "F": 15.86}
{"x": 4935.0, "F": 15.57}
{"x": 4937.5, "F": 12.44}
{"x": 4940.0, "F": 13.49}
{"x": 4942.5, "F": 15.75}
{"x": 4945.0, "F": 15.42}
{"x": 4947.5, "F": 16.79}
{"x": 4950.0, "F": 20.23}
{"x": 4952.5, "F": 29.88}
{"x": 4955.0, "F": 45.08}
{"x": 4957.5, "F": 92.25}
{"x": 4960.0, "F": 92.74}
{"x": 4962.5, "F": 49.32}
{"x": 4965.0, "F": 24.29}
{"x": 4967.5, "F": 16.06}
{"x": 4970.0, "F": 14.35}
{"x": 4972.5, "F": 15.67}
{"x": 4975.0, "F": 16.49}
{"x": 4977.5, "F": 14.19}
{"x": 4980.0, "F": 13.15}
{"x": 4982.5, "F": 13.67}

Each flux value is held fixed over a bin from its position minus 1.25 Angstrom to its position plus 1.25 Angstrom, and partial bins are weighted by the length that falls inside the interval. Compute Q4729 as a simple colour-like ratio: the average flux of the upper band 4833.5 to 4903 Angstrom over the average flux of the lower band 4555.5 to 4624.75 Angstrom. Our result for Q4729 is 1.4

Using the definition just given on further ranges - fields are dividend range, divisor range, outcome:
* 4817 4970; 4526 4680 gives 1.55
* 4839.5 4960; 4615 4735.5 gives 1.47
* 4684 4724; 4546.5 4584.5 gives 1.06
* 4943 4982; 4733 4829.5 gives 2.08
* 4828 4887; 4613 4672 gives 1.42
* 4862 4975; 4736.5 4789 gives 1.51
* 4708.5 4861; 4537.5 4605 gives 1.11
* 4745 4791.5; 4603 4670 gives 1.05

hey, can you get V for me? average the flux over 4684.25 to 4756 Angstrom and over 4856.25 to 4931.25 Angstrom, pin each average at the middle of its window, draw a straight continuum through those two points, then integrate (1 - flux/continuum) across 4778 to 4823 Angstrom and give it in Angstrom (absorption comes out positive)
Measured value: 3.8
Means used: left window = 15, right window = 18.6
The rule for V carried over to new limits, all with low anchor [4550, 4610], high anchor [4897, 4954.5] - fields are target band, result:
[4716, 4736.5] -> 1.46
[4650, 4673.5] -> 0.98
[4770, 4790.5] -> 1.87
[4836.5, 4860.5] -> -4.35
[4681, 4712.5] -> -1.30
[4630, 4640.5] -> 1.45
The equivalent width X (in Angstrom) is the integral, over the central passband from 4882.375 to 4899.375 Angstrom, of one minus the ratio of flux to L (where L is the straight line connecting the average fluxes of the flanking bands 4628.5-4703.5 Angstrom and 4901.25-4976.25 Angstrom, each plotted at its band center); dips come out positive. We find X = 4.38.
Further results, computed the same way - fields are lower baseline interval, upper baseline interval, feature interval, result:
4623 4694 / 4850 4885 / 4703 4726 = 2.5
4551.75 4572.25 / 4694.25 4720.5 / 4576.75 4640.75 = 3.1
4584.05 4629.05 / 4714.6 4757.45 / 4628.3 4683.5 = 1.6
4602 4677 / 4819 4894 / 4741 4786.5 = 5.5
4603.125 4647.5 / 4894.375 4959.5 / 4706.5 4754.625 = 5.1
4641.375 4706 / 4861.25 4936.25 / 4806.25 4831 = 1.3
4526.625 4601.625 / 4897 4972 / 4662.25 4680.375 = 2.9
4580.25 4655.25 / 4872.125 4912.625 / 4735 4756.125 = 0.4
